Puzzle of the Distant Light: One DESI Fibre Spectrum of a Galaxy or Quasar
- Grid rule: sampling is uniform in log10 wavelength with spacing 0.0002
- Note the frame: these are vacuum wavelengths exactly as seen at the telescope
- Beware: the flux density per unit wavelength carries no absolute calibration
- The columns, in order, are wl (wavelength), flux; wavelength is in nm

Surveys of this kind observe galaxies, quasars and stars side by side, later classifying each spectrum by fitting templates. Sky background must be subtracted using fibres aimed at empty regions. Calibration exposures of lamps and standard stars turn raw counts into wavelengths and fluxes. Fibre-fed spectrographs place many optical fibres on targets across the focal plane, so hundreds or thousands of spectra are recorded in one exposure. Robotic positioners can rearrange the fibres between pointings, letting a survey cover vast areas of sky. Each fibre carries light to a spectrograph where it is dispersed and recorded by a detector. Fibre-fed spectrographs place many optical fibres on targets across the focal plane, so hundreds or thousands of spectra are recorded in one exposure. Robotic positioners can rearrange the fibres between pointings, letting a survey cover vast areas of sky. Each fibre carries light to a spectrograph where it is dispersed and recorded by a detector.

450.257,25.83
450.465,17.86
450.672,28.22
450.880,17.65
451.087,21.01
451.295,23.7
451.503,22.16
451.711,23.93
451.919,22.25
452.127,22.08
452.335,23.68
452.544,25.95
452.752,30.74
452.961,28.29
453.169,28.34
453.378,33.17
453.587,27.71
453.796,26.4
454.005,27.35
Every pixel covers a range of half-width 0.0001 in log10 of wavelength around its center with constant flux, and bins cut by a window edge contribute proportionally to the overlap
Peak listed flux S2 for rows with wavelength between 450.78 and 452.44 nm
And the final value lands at 23.93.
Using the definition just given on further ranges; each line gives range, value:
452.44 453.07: 30.74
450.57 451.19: 28.22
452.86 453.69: 33.17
